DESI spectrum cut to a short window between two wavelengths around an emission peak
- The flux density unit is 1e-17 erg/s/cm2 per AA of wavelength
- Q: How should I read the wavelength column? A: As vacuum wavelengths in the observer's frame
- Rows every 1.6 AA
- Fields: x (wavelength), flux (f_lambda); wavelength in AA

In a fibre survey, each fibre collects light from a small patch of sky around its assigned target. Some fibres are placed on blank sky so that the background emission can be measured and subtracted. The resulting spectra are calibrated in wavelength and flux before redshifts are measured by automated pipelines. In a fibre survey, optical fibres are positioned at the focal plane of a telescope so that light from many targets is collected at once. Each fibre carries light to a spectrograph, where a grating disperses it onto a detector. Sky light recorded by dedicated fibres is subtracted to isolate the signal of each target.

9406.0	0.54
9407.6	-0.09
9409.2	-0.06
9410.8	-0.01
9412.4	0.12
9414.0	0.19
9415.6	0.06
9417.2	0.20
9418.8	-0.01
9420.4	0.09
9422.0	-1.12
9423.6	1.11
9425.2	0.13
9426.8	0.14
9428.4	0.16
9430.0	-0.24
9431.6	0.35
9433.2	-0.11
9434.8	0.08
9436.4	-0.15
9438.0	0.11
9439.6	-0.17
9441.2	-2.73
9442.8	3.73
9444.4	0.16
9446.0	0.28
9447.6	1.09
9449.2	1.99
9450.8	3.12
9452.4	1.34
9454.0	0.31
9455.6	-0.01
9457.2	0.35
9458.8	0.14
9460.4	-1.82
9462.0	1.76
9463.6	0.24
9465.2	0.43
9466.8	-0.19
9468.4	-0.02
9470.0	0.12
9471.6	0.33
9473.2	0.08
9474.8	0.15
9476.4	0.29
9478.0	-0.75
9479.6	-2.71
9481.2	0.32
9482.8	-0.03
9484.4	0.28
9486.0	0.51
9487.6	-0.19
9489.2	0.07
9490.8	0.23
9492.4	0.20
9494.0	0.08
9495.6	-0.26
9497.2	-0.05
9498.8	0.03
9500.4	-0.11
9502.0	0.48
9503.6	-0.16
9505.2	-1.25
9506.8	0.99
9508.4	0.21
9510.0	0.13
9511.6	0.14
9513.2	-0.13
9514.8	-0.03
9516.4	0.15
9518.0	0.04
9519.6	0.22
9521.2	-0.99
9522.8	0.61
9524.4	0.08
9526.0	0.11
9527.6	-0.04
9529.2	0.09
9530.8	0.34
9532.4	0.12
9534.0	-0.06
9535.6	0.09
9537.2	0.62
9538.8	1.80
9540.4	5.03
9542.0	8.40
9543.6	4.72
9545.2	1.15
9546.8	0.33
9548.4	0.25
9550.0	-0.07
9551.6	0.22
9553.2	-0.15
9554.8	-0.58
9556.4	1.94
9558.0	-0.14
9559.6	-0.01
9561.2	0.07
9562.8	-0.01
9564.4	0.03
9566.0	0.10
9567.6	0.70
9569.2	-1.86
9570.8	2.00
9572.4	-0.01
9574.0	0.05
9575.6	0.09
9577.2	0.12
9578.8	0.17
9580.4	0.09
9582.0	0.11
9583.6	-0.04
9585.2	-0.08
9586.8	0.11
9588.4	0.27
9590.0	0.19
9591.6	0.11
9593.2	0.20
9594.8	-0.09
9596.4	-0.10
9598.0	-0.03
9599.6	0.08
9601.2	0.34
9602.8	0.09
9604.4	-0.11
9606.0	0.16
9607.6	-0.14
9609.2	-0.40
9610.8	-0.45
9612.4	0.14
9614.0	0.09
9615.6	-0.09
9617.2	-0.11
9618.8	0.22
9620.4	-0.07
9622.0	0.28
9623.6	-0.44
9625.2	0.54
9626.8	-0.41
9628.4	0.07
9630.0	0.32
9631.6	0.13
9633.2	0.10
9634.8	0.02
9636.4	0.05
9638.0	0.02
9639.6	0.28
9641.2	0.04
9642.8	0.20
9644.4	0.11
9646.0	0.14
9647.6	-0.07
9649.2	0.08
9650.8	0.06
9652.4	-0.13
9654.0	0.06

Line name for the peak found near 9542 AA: [O III]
